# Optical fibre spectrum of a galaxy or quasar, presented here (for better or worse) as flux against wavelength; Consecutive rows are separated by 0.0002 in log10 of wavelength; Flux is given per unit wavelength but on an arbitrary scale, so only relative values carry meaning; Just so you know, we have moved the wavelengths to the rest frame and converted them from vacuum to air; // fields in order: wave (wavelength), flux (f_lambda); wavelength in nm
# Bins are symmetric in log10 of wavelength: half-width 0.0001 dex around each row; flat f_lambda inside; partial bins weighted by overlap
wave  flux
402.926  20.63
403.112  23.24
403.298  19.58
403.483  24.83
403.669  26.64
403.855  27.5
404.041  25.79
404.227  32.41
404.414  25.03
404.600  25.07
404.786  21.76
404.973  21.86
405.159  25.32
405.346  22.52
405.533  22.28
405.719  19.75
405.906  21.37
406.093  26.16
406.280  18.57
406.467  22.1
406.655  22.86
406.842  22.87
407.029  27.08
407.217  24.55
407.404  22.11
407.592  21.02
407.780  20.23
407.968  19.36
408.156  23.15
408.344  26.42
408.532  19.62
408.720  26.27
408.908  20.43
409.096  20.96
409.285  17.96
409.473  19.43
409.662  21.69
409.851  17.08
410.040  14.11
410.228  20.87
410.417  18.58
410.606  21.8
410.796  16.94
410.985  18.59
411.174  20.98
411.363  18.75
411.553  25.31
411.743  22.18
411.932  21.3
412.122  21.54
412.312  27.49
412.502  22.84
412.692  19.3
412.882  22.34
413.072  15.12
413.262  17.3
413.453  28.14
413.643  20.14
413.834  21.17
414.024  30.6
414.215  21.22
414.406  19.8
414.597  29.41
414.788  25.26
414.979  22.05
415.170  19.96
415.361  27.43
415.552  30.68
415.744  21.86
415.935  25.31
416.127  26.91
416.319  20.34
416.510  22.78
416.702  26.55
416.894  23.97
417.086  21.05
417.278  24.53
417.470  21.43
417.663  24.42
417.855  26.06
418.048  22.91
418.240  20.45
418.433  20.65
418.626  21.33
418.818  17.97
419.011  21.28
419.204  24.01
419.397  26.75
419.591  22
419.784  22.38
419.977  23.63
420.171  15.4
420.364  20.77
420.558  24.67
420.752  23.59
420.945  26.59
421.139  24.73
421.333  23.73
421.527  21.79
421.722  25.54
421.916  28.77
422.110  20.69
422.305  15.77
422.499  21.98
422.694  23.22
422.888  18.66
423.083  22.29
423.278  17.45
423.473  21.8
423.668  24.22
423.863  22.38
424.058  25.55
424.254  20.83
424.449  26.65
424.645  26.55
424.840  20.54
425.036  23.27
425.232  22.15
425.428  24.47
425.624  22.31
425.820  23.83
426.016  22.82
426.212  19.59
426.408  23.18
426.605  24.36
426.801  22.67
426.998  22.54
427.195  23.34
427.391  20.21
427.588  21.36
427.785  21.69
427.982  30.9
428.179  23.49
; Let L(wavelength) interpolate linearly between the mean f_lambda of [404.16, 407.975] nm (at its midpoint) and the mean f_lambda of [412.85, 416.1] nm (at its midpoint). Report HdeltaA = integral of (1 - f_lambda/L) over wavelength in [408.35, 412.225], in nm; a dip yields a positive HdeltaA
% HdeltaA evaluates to 0.48 nm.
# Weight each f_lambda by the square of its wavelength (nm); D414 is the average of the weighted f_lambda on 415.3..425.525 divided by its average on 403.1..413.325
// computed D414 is 1.1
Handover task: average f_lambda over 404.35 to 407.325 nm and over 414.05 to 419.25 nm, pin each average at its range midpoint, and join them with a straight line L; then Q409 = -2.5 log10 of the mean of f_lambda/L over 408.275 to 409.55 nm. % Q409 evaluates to 0.08 mag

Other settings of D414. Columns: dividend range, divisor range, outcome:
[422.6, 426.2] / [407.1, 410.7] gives 1.17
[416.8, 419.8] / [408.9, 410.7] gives 1.22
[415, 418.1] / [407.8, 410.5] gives 1.22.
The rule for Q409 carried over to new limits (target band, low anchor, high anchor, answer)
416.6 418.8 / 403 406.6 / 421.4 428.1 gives 0.01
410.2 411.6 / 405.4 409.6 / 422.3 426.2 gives 0.11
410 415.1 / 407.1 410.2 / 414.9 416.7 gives 0.06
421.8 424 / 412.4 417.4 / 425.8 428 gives 0.06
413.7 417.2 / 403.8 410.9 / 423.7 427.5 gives -0.08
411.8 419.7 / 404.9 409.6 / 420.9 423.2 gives -0.03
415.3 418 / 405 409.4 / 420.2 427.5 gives -0.09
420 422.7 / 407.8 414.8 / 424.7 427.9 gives -0.03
